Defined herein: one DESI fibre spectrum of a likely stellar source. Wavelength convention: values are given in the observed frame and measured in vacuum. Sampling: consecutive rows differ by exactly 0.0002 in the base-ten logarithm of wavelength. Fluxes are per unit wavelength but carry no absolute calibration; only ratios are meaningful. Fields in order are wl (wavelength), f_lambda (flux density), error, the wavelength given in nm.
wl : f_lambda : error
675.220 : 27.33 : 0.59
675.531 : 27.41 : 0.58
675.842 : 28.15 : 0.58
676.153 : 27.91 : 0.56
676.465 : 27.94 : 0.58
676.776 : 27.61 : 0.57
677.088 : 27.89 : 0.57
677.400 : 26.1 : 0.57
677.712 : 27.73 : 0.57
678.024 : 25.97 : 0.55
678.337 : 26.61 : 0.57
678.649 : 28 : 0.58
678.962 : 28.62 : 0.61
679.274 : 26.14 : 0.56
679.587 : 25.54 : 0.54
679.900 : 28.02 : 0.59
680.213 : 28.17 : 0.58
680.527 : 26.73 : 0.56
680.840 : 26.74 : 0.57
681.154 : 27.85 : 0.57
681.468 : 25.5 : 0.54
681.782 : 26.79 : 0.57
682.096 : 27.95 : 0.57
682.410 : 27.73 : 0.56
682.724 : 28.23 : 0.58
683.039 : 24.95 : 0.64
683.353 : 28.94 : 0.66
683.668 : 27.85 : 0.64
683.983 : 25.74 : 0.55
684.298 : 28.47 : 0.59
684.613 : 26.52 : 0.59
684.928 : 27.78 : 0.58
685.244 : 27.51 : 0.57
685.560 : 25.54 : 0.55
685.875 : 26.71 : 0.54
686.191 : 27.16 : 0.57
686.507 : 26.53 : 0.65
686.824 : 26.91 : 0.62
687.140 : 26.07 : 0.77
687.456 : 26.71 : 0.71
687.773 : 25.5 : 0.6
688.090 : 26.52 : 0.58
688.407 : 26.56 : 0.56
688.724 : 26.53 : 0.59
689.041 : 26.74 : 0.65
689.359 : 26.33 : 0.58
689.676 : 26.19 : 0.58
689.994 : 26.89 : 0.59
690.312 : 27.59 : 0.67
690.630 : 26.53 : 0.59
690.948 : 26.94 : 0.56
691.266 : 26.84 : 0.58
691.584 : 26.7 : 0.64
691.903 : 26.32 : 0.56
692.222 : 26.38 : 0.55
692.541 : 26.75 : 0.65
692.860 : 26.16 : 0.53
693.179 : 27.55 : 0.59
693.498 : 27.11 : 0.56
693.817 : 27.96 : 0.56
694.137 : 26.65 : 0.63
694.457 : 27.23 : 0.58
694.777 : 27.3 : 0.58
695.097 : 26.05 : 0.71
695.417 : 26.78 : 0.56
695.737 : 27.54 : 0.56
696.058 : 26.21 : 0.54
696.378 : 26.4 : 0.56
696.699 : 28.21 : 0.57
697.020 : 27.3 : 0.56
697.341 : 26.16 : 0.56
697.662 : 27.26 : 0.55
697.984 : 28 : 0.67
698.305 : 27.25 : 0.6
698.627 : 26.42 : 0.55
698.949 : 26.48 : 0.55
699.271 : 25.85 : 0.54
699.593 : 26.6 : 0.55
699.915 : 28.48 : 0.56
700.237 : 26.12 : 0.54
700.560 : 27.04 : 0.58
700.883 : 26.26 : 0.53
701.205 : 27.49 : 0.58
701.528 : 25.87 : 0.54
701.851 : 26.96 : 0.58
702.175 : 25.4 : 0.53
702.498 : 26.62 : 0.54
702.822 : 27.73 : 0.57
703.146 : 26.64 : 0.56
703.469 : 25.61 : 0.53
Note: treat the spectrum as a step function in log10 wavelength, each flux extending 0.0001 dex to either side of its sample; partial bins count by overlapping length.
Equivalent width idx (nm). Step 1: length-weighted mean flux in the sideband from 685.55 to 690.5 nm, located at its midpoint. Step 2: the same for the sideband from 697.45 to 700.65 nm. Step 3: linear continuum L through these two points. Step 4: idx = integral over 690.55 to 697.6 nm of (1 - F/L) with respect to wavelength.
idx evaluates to -0.03 nm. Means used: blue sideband 26.6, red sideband 26.9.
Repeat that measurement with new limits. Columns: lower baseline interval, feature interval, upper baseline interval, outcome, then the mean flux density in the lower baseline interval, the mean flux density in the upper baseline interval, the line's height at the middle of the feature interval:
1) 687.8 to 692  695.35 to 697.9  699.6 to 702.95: -0.03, 26.6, 26.8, 26.7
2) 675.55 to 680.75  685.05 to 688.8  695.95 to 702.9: 0.08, 27.3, 26.8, 27.1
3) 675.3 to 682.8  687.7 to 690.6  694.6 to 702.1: 0.05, 27.3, 26.9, 27.1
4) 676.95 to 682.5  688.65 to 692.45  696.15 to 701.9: 0.04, 27.1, 26.9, 27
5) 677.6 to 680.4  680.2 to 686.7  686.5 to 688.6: -0.08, 27.2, 26.4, 26.8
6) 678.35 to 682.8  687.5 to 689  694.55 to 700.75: 0.04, 27.3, 26.9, 27.1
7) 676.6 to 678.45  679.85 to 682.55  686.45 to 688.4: -0.05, 27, 26.4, 26.8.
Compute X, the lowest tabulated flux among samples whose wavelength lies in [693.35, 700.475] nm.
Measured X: 25.85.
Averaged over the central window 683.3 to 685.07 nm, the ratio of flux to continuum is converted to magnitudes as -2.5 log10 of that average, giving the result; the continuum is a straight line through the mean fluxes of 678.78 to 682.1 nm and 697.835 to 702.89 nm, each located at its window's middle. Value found -0.02 mag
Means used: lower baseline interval 27.1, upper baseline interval 26.8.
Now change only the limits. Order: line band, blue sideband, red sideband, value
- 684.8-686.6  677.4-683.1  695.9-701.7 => 0.01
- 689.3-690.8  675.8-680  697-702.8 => 0.01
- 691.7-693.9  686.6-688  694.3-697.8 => -0.01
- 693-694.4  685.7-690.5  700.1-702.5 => -0.03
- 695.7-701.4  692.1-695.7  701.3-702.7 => -0.01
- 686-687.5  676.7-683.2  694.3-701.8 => 0.01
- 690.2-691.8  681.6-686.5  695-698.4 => 0.01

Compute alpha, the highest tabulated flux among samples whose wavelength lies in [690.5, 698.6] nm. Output 28.21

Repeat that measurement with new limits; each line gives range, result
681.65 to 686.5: 28.94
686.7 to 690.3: 26.91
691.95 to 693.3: 27.55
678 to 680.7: 28.62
